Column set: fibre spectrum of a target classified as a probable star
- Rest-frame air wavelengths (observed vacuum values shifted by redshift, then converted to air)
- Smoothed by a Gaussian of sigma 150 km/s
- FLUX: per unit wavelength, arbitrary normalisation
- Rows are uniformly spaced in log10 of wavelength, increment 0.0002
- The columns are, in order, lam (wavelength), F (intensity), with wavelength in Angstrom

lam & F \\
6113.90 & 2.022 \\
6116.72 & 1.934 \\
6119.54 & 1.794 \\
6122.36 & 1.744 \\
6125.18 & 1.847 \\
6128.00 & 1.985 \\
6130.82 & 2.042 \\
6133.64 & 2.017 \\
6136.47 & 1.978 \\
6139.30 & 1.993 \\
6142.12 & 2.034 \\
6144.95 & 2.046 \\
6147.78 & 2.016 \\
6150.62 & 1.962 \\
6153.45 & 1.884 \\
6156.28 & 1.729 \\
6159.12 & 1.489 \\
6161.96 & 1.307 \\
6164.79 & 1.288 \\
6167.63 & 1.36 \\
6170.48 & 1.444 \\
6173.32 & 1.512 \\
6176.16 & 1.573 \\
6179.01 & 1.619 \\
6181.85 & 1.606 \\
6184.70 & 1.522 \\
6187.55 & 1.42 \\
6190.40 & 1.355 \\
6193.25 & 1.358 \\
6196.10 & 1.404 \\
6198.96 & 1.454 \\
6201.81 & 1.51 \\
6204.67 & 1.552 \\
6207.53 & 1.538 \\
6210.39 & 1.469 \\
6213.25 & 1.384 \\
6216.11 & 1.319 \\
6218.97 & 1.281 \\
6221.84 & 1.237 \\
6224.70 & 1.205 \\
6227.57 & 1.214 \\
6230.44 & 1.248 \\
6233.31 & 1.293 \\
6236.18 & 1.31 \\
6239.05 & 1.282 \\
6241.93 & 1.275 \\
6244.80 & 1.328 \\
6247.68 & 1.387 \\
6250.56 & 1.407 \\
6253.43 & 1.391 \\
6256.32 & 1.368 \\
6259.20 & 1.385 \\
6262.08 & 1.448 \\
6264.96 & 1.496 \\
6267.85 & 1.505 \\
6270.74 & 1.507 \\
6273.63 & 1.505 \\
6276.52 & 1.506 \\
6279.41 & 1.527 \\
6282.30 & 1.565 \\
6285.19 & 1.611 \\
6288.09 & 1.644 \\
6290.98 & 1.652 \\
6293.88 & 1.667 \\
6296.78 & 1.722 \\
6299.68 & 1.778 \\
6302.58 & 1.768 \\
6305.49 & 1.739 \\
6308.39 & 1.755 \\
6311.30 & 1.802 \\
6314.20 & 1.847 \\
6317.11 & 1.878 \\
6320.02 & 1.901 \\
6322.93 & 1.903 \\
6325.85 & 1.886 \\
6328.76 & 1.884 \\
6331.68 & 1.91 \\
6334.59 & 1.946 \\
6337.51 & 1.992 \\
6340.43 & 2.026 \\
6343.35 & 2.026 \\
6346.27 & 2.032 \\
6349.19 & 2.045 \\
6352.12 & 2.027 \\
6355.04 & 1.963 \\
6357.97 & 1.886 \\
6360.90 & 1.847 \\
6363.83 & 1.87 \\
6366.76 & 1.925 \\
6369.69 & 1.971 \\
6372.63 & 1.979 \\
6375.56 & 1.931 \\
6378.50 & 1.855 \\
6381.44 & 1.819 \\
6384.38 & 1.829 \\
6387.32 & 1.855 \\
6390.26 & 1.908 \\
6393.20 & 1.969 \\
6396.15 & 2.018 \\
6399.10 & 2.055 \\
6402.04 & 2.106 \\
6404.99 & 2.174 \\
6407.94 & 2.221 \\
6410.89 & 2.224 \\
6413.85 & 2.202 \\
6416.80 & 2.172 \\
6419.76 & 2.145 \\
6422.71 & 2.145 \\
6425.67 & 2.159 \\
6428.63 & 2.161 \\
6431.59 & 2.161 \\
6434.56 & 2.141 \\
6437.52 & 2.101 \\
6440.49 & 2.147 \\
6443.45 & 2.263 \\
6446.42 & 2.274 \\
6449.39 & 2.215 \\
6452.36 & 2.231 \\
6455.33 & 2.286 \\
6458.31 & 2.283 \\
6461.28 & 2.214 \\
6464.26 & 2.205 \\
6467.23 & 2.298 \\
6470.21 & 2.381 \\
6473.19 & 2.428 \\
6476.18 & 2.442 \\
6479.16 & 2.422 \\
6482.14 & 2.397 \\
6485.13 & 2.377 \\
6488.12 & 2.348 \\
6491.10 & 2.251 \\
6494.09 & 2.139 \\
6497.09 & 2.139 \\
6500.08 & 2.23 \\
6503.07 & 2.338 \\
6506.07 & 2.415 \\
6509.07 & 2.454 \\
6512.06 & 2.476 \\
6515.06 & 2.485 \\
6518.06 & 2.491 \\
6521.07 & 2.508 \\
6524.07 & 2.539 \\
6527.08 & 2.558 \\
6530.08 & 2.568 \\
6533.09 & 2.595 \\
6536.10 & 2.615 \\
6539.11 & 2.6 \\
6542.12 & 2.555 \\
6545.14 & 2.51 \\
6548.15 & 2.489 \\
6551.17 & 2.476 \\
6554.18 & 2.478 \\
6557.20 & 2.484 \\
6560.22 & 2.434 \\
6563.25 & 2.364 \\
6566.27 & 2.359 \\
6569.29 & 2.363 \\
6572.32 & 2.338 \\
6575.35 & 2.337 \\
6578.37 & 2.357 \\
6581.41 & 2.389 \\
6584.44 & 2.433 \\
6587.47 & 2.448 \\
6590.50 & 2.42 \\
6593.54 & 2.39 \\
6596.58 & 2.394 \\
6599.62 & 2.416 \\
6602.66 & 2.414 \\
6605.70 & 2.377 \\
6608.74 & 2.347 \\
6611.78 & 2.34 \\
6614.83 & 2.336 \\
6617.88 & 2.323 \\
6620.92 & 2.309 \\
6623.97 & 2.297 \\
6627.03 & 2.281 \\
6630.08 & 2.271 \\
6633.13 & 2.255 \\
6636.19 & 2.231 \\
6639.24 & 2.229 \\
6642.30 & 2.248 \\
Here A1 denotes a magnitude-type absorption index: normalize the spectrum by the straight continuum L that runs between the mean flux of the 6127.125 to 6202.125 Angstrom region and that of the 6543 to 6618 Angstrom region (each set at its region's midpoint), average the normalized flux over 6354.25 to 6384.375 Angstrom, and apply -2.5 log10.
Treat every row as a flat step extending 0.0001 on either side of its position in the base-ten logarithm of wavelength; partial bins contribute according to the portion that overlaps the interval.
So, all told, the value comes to 0.07 mag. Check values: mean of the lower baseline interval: 1.66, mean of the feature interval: 1.9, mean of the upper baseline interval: 2.4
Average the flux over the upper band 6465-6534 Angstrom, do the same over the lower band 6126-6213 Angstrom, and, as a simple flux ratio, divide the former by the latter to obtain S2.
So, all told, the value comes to 1.46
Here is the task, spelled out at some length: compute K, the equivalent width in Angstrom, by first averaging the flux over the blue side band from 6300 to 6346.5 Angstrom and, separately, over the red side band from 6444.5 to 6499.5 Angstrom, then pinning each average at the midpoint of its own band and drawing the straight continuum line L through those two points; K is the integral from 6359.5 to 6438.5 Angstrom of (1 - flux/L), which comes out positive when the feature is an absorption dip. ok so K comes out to 2.3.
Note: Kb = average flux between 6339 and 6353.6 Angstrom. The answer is 2.03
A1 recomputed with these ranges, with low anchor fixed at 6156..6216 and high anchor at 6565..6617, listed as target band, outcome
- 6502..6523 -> -0.12 mag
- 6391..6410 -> -0.08 mag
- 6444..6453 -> -0.09 mag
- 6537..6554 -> -0.11 mag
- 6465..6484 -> -0.13 mag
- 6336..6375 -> -0.07 mag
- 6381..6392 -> 0.03 mag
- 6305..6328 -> -0.05 mag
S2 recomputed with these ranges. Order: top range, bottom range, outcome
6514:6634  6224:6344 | 1.51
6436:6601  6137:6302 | 1.58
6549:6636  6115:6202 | 1.40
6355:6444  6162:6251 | 1.47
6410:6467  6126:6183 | 1.26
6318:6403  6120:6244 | 1.25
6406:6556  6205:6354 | 1.46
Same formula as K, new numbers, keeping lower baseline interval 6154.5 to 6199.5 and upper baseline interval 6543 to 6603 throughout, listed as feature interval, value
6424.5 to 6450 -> -1.1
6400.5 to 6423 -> -1.6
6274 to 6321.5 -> 1.4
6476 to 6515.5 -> -2.0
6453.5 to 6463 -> -0.5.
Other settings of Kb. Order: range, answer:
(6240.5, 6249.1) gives 1.33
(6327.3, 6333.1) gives 1.9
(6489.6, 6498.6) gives 2.18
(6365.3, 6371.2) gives 1.95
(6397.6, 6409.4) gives 2.14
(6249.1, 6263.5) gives 1.4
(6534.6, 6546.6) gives 2.57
